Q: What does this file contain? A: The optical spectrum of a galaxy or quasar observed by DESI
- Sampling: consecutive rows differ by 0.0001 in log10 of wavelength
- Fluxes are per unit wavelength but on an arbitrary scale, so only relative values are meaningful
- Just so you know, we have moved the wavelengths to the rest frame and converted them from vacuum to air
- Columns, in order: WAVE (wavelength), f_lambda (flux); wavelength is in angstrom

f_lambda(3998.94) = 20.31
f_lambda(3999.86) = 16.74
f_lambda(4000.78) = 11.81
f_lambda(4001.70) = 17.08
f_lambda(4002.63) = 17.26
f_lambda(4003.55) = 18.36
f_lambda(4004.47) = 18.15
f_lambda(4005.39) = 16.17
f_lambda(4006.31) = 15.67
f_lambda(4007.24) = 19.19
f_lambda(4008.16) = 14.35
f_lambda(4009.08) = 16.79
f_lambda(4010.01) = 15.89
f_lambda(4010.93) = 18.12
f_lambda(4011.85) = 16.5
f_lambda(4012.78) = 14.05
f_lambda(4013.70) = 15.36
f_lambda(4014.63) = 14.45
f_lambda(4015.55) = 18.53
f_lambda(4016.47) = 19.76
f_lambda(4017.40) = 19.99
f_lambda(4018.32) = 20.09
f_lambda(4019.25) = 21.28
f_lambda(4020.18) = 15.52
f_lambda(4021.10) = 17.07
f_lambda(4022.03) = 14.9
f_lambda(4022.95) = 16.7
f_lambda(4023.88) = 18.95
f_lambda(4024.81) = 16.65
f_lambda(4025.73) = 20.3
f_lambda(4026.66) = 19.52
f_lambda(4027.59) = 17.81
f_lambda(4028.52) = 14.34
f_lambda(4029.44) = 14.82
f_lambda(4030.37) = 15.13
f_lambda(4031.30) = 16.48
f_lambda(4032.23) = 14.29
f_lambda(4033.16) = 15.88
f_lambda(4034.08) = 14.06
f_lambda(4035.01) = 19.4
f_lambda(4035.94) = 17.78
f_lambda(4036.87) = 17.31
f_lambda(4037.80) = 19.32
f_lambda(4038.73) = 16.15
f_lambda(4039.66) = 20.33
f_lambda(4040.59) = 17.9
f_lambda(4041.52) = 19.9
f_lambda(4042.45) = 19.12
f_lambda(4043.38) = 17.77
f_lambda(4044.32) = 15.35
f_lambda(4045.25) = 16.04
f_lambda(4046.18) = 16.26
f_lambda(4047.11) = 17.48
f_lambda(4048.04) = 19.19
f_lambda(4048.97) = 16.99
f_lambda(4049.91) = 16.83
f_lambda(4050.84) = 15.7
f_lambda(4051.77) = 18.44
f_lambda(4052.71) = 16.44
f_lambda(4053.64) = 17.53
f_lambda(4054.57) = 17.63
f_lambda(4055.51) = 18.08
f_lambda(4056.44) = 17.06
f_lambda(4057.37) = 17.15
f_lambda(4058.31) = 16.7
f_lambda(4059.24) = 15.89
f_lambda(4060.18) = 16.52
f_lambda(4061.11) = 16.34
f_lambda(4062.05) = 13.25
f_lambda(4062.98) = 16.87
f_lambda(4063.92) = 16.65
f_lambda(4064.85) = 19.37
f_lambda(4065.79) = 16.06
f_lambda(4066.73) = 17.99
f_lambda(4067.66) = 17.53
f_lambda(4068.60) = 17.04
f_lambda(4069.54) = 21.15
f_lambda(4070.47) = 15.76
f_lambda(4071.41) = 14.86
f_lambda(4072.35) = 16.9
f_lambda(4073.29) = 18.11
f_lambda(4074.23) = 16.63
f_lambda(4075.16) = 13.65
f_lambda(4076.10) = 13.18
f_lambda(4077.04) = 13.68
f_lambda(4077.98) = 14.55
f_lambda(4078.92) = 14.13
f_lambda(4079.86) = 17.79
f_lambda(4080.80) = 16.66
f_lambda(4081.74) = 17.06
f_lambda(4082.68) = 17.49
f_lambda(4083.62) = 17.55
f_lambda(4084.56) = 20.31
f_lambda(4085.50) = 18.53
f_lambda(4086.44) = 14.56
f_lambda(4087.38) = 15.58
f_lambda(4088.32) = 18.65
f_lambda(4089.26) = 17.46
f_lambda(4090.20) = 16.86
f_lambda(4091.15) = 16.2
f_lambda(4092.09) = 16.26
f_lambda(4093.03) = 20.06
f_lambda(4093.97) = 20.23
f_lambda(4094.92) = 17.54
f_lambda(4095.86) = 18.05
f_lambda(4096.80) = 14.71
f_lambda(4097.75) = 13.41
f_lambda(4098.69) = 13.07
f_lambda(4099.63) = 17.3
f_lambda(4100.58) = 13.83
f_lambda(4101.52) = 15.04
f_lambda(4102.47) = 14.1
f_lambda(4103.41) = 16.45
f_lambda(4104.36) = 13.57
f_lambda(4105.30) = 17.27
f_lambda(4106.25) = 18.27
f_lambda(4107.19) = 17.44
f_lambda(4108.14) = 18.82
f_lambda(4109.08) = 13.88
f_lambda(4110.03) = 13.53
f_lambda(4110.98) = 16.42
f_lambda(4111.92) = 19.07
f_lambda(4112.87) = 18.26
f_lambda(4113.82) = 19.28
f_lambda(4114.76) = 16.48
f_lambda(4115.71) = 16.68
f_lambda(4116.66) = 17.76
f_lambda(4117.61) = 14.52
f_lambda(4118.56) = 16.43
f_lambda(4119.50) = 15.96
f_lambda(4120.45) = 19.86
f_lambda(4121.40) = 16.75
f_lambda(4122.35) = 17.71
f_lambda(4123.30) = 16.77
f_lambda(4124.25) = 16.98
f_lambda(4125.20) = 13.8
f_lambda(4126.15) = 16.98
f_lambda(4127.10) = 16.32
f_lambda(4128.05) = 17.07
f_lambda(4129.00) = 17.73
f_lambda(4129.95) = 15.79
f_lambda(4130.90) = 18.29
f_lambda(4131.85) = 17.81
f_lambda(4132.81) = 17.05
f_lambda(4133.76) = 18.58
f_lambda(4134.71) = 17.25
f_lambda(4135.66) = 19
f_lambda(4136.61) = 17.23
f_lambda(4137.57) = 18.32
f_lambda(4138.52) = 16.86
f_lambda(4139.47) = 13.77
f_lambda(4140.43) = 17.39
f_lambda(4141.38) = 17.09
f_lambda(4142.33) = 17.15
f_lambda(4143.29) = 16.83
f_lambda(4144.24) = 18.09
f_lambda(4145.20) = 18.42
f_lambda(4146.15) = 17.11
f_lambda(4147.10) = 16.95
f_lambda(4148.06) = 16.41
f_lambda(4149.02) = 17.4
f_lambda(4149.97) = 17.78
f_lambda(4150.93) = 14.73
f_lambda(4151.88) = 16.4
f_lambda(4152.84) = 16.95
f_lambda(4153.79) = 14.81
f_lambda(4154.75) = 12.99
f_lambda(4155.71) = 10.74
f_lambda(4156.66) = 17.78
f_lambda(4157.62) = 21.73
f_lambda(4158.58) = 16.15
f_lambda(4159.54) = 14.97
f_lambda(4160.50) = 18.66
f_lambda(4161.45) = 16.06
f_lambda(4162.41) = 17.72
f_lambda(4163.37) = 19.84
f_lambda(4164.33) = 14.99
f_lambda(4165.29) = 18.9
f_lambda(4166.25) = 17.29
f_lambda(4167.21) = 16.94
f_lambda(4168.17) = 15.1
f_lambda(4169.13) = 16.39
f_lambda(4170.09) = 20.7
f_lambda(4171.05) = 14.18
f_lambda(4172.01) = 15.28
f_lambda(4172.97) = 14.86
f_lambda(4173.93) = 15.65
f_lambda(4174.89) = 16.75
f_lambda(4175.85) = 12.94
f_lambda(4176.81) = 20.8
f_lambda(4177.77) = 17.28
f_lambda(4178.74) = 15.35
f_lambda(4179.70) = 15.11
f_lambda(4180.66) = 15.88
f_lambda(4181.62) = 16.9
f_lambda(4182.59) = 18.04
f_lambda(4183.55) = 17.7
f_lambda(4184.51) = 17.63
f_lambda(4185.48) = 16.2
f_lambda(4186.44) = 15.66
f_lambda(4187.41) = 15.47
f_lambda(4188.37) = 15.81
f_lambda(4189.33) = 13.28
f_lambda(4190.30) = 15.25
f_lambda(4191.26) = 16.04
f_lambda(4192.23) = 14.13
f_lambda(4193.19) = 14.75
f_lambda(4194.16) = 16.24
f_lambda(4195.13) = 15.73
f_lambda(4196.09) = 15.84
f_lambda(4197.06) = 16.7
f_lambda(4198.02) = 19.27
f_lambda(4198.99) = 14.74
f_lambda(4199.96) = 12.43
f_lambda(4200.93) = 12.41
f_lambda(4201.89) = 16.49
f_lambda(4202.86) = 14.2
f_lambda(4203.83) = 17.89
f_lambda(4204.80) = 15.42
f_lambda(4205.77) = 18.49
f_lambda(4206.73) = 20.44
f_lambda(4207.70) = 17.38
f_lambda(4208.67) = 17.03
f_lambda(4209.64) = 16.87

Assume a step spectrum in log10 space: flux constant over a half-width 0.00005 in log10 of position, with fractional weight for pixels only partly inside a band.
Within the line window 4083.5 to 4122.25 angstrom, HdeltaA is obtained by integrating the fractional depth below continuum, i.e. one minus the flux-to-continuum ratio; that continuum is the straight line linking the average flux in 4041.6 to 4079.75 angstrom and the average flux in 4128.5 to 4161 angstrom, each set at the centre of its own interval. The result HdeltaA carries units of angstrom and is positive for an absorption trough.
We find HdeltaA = 0.1 angstrom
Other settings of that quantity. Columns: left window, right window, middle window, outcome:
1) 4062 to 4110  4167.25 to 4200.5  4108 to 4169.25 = -2.38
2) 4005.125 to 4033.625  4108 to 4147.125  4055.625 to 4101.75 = 1.12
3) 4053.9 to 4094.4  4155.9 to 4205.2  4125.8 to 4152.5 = -1.04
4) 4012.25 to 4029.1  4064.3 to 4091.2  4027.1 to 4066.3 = 0.46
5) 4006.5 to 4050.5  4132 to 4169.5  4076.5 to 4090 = 0.29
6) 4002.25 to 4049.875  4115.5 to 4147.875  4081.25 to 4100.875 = 0.24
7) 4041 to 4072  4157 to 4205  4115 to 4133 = -0.20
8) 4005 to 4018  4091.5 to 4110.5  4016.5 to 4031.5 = -0.74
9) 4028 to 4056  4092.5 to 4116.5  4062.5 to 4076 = -0.08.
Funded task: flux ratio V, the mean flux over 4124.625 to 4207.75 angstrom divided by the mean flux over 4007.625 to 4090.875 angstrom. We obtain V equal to 0.97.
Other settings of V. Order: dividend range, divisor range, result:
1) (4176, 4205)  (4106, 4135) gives 0.94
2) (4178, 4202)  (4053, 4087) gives 0.94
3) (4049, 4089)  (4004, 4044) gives 0.97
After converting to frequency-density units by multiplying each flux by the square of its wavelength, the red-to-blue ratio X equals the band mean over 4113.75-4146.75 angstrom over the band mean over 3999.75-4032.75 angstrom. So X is 1.07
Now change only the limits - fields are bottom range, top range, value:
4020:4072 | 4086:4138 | 1.01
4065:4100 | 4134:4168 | 1.05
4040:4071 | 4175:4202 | 0.98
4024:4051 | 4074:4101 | 0.98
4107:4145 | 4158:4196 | 0.98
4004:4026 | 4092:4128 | 1.01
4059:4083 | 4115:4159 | 1.06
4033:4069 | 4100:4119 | 0.98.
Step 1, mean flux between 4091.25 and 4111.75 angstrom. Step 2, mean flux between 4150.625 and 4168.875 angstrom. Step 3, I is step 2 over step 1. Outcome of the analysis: 1.0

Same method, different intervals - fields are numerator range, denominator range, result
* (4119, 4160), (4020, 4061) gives 0.98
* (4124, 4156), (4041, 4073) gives 0.97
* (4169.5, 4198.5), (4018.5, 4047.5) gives 0.94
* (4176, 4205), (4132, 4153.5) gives 0.93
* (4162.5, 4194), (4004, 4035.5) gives 0.96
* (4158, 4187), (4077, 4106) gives 1.01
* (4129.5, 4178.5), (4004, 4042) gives 0.98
